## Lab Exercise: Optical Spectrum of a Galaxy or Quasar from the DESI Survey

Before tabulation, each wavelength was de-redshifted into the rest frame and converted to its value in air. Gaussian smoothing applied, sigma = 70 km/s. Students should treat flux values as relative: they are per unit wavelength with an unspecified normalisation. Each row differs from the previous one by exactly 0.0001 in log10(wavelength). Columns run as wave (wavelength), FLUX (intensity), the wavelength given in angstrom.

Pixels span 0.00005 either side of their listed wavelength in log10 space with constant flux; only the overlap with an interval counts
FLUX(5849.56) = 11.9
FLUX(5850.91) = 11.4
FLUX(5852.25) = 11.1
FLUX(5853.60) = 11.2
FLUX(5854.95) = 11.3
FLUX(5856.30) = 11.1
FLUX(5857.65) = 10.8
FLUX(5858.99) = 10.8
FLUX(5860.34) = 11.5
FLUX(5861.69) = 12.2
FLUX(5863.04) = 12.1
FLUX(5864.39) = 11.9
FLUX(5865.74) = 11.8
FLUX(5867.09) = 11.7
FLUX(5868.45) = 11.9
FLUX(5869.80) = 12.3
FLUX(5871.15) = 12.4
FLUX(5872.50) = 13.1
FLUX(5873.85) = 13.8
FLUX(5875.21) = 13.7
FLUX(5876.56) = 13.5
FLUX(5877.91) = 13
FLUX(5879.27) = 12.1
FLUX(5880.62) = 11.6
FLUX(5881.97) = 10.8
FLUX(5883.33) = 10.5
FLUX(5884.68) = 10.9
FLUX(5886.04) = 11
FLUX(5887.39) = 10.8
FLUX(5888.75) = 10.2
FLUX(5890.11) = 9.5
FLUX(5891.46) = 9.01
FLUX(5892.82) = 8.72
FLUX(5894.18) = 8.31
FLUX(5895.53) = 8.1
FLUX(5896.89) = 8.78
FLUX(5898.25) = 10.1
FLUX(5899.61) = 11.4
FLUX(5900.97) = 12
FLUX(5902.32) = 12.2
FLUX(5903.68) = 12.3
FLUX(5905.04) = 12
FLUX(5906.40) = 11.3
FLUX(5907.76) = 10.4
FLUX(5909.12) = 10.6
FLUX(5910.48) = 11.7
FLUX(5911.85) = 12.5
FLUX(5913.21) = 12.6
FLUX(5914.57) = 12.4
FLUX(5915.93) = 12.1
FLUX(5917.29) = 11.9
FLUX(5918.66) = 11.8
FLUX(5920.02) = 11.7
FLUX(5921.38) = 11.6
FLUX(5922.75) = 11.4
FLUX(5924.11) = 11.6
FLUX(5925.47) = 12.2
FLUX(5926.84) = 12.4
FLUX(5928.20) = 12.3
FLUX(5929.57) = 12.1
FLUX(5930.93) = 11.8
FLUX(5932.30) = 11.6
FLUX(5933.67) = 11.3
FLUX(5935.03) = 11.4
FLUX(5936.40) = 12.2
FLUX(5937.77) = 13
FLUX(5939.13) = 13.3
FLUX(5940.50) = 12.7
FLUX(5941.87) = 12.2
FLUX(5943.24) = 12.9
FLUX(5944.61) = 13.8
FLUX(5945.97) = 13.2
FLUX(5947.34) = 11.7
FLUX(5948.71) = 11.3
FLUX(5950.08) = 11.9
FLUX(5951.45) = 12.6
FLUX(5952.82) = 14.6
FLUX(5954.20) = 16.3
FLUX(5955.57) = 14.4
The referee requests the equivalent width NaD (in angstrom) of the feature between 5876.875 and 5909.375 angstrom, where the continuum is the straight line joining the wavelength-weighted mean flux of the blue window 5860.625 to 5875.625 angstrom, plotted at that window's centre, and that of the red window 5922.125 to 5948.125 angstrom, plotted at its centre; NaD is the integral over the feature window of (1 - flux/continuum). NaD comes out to 4.4 angstrom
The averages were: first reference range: 12.4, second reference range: 12.3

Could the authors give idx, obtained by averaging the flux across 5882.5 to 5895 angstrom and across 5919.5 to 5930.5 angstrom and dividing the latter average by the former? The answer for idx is 1.21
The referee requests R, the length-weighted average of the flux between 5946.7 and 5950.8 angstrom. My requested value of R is 11.6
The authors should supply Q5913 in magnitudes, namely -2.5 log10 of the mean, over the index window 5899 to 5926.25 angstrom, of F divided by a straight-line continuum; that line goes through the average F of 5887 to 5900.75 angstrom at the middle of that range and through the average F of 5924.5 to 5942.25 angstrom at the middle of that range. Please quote -0.10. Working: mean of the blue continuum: 9.54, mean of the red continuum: 12.2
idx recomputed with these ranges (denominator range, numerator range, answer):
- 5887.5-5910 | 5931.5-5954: 1.22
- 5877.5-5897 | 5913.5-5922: 1.17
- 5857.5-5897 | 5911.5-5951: 1.08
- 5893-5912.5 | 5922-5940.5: 1.12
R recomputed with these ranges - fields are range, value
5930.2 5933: 11.7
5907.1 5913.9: 11.6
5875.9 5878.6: 13.2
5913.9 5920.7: 12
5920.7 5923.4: 11.5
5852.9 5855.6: 11.2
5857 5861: 11.1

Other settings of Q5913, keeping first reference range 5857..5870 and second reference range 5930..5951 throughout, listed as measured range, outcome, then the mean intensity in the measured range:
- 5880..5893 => 0.15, 10.4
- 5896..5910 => 0.09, 11.1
